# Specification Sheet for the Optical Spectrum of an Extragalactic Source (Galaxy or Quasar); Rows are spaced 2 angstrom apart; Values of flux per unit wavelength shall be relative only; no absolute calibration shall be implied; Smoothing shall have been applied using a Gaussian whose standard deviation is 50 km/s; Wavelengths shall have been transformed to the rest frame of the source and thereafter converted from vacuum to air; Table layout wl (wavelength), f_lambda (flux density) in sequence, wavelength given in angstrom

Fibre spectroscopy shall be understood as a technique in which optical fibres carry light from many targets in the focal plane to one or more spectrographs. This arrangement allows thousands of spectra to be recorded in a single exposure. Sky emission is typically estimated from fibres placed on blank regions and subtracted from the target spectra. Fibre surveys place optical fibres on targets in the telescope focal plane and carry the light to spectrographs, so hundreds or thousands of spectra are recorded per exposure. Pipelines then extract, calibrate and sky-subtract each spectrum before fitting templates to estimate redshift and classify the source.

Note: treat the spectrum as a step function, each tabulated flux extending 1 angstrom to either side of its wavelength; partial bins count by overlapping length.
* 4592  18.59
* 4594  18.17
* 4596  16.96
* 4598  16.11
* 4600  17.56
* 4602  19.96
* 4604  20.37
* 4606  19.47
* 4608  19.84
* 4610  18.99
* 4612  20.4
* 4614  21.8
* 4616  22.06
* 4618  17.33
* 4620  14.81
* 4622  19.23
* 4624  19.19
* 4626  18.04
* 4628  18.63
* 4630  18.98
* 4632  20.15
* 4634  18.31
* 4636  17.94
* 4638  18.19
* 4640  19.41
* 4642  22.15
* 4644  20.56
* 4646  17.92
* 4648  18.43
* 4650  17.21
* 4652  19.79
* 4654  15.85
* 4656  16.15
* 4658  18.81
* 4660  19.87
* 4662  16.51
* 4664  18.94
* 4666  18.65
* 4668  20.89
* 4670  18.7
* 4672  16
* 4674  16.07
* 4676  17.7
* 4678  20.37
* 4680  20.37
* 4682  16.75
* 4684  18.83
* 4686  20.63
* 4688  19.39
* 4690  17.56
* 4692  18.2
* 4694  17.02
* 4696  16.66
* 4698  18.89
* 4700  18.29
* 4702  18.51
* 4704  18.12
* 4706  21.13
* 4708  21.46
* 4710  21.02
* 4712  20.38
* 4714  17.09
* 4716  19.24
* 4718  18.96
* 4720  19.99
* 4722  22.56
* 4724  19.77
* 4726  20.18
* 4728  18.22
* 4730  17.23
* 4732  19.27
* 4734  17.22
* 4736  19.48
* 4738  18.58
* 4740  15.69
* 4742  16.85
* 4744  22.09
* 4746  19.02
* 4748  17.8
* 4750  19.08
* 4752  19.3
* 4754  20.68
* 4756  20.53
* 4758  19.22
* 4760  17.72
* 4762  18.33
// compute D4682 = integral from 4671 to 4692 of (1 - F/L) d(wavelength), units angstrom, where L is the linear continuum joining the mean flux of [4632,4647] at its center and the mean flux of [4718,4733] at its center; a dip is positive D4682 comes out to 1.1 angstrom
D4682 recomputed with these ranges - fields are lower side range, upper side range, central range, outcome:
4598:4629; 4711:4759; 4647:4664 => 1.06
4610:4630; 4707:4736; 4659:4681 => 0.80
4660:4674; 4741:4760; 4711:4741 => 0.10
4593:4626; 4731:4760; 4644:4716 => 1.19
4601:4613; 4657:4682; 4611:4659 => 1.09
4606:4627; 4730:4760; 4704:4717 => -0.68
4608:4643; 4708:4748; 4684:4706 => 0.76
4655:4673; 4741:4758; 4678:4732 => -0.86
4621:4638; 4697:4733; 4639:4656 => 0.15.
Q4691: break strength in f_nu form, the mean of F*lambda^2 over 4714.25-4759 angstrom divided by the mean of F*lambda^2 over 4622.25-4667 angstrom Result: 1.07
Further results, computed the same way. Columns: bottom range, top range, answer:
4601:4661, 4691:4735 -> 1.04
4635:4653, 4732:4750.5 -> 1.01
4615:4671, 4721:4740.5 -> 1.05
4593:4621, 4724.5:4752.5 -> 1.04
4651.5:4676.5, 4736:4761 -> 1.09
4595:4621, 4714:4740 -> 1.06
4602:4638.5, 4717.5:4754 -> 1.04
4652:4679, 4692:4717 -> 1.06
